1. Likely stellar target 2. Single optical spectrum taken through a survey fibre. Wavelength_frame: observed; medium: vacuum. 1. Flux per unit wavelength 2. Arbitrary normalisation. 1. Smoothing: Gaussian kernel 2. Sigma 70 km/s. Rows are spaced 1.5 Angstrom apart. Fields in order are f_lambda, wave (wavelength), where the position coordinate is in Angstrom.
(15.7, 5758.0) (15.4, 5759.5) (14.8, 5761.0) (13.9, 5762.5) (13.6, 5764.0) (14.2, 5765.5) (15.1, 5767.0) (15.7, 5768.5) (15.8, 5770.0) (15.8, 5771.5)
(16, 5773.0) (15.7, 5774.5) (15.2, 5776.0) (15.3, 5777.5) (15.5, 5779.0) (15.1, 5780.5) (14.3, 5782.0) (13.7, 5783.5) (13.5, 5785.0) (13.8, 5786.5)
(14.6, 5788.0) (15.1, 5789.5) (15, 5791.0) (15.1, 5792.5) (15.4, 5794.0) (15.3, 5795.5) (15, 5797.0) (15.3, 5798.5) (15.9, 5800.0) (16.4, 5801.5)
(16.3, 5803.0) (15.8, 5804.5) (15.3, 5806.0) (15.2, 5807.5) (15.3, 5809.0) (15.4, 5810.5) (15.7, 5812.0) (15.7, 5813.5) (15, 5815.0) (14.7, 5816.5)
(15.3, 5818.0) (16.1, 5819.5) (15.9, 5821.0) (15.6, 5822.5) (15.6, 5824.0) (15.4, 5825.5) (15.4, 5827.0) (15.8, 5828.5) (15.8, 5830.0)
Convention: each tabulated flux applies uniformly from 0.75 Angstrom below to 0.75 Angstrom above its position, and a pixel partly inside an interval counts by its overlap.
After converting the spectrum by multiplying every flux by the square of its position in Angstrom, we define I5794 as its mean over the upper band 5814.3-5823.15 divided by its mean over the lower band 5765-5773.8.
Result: 1.0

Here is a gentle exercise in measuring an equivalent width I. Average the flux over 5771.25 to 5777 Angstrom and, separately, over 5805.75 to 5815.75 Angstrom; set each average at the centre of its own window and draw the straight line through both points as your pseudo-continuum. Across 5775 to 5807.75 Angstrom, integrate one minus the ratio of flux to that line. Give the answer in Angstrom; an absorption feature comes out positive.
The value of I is 0.88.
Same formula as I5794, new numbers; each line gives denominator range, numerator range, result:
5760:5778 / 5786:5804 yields 1.02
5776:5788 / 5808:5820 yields 1.07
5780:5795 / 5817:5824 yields 1.09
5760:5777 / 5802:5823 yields 1.05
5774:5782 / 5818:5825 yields 1.05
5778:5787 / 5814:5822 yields 1.09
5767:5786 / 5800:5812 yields 1.05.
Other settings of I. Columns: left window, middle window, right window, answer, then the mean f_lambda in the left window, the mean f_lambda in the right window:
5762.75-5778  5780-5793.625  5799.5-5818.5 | 0.8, 15.2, 15.5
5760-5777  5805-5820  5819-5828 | 0.2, 15.1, 15.7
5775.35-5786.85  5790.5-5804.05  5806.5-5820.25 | -0.5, 14.6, 15.4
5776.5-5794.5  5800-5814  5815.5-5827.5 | -0.5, 14.7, 15.5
